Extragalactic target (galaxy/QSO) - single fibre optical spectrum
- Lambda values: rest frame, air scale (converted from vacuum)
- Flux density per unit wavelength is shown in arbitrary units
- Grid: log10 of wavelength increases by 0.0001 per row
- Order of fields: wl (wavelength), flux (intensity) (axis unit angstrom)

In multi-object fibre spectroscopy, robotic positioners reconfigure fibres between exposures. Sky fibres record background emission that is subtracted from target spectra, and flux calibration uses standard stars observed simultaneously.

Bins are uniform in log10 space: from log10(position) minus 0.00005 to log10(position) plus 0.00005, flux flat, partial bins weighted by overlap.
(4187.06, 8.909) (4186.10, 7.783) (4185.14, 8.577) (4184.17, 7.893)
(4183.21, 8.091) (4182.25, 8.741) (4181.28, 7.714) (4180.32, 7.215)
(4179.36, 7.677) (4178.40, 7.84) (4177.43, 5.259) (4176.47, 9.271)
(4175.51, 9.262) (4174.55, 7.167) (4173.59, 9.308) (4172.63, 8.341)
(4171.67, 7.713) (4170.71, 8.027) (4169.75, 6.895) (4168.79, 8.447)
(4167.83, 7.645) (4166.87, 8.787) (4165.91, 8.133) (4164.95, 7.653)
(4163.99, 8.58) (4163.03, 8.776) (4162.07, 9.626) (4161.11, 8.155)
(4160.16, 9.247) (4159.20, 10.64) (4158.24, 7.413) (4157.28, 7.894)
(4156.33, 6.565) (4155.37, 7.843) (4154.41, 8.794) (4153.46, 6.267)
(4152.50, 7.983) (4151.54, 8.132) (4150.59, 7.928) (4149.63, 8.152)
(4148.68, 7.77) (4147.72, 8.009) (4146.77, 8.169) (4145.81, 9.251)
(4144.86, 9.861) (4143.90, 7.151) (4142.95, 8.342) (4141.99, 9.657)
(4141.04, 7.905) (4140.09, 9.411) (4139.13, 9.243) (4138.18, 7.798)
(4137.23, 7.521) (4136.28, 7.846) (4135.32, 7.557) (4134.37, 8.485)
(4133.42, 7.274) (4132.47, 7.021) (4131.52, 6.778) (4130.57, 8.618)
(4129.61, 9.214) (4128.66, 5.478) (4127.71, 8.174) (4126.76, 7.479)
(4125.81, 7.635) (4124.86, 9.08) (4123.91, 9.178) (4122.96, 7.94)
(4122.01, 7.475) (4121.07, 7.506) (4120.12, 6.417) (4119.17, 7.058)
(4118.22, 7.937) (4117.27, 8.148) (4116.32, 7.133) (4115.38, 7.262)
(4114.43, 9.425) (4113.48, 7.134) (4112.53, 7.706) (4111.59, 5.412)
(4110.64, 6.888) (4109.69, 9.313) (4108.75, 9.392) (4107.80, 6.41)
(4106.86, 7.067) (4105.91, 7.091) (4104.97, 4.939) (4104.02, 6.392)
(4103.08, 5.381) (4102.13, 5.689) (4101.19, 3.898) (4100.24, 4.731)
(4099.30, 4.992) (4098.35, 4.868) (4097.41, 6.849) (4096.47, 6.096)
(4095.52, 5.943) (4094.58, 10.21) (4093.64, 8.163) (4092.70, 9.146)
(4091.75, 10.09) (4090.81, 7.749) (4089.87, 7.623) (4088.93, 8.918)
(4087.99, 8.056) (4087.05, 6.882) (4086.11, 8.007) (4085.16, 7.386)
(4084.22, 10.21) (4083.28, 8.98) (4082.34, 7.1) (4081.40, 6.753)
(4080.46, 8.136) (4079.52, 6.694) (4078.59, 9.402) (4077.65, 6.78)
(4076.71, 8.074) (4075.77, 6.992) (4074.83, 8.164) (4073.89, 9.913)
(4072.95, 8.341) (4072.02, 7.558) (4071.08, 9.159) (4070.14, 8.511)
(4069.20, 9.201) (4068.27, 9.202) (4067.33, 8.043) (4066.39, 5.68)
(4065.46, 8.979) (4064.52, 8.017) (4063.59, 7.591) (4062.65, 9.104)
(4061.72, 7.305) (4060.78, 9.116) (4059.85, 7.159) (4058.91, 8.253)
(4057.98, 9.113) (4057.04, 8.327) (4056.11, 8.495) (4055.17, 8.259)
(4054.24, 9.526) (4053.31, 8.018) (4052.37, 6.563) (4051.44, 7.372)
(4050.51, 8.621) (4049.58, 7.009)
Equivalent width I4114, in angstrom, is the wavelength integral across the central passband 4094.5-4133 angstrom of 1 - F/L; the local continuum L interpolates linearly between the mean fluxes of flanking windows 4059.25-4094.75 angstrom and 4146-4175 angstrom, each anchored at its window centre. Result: 5.2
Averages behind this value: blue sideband 8.2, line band 7.08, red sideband 8.15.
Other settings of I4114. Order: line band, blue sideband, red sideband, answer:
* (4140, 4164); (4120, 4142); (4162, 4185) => -1.0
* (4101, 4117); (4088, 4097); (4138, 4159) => 2.5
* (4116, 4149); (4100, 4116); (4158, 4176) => -2.4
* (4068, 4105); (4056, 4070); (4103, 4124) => 1.4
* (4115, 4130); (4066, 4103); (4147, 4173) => 0.4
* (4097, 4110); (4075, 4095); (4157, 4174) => 3.2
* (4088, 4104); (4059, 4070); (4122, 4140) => 2.2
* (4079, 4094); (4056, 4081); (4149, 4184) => 0.1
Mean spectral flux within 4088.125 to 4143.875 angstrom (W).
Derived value 7.49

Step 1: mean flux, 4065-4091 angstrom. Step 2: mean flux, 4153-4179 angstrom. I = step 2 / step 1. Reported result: 1.00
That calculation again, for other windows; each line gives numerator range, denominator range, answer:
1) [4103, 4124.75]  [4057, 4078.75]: 0.90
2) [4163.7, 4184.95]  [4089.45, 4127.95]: 1.10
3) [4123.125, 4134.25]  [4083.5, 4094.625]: 0.92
